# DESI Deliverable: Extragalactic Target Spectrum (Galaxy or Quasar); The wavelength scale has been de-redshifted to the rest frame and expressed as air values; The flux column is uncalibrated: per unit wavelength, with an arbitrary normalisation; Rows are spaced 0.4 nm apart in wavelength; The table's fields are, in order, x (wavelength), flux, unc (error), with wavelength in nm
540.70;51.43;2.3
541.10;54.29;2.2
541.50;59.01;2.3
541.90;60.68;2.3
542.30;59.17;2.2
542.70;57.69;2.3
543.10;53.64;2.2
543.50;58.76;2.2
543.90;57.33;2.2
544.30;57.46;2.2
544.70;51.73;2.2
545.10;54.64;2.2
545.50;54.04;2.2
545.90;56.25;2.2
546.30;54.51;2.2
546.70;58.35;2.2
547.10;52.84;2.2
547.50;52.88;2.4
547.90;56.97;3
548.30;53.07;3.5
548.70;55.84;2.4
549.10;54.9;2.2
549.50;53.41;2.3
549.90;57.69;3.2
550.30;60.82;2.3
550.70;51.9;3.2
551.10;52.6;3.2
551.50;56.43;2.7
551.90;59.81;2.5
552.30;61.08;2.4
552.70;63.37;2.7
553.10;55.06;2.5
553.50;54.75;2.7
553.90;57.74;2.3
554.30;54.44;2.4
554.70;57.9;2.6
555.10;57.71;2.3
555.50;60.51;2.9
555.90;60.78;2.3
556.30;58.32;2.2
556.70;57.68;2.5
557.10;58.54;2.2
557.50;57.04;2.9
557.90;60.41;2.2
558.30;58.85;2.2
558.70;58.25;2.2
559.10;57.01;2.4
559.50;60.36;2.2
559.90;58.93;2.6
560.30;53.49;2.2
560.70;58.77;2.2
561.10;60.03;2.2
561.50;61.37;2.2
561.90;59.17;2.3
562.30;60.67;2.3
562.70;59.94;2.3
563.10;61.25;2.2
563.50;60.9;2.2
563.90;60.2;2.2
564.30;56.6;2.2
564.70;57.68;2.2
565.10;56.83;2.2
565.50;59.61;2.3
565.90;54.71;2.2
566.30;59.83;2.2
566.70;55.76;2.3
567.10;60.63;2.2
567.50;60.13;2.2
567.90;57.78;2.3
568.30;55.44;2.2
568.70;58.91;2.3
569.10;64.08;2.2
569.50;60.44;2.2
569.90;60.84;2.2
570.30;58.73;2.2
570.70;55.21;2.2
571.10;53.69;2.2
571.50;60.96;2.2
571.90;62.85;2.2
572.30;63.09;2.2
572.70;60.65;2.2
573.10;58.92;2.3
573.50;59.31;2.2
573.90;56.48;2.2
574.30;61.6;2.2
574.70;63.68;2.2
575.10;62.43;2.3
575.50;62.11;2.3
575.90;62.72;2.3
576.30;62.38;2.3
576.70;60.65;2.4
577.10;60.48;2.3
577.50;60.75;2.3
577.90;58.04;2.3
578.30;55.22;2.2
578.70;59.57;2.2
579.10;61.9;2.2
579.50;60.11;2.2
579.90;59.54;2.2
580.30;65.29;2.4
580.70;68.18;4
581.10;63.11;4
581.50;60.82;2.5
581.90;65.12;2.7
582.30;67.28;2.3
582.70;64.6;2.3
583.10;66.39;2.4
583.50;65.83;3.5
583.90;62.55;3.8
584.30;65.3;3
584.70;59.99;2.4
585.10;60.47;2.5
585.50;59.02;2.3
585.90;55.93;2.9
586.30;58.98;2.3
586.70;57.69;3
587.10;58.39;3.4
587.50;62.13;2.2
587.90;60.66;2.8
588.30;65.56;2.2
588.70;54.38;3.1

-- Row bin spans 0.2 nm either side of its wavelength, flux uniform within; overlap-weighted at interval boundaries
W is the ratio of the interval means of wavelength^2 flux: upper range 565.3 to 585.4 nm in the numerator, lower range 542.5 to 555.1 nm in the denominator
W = 1.19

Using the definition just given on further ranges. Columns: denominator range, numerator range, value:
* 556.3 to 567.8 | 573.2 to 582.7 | 1.11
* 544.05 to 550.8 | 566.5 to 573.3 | 1.16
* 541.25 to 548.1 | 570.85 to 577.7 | 1.20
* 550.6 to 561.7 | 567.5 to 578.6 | 1.10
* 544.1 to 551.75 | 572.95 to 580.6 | 1.22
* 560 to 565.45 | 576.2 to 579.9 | 1.07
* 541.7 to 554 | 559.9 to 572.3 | 1.12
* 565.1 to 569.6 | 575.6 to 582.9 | 1.10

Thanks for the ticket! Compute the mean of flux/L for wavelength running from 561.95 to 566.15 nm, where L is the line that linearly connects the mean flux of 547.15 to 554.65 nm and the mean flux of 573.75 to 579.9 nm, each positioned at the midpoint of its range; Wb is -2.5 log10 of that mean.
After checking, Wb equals -0.01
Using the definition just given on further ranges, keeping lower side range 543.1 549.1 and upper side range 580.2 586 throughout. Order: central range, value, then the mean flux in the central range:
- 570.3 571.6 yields 0.08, 56.6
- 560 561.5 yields 0.01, 58.1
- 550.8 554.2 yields -0.01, 57.3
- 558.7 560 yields -0.01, 58.7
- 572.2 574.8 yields 0.02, 60.3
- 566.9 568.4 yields 0.02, 58.7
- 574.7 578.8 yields 0.02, 60.6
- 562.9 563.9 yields -0.03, 60.9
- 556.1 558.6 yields -0.01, 58.5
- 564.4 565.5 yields 0.03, 57.6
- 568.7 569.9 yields -0.02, 61.5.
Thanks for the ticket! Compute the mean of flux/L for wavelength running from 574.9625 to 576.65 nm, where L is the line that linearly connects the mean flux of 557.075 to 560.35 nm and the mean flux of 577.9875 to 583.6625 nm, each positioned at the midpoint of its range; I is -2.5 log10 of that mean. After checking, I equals -0.01 mag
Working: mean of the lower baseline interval 58.3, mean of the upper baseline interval 63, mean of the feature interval 62.3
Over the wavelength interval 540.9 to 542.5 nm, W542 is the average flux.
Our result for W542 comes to 58.3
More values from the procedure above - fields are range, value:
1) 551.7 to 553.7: 58.8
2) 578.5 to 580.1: 60.3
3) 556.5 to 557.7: 57.8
